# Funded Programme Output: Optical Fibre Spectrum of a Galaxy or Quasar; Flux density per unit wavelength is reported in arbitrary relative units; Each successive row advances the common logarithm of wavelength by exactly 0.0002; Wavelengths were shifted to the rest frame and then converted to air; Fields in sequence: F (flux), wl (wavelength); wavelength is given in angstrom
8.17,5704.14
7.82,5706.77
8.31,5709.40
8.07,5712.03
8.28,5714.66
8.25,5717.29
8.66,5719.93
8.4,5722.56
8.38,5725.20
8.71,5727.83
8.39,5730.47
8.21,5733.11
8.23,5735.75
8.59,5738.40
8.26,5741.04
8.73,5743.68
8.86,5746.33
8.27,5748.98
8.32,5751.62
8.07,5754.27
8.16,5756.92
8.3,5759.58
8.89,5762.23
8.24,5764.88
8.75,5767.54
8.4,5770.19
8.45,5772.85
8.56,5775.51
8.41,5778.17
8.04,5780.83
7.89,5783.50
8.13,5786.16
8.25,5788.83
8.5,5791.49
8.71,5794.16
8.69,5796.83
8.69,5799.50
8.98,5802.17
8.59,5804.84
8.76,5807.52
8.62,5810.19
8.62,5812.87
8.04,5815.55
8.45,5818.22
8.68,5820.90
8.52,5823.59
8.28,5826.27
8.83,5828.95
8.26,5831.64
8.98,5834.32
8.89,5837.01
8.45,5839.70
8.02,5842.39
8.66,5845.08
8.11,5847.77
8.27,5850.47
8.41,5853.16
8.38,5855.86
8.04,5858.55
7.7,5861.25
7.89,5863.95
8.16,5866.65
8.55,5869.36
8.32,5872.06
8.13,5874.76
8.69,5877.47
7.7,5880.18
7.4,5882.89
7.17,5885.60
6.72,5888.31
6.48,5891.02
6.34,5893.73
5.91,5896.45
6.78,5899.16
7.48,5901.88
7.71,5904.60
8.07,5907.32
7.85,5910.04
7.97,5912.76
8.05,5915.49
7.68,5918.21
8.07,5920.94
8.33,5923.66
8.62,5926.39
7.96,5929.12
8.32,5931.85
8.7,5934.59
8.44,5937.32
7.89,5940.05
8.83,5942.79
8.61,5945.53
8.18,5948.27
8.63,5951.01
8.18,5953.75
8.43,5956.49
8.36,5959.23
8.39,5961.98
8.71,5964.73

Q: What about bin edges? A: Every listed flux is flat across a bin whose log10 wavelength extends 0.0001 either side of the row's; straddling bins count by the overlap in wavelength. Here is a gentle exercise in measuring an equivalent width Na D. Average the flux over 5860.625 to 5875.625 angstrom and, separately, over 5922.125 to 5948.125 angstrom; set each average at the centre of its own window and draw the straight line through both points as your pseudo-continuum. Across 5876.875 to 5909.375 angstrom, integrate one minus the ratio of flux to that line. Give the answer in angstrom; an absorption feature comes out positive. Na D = 4.2 angstrom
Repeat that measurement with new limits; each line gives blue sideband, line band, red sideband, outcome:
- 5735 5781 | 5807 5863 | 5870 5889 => -2.7 angstrom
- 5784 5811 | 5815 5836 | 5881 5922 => -0.8 angstrom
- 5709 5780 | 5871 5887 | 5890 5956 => 0.3 angstrom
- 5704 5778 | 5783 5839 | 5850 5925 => -3.4 angstrom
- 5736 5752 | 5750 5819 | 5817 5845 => 0.6 angstrom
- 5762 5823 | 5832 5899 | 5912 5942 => 3.7 angstrom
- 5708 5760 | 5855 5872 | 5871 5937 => -0.6 angstrom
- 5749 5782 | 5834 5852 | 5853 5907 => -1.4 angstrom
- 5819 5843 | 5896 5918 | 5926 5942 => 2.2 angstrom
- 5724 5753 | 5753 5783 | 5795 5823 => 0.5 angstrom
